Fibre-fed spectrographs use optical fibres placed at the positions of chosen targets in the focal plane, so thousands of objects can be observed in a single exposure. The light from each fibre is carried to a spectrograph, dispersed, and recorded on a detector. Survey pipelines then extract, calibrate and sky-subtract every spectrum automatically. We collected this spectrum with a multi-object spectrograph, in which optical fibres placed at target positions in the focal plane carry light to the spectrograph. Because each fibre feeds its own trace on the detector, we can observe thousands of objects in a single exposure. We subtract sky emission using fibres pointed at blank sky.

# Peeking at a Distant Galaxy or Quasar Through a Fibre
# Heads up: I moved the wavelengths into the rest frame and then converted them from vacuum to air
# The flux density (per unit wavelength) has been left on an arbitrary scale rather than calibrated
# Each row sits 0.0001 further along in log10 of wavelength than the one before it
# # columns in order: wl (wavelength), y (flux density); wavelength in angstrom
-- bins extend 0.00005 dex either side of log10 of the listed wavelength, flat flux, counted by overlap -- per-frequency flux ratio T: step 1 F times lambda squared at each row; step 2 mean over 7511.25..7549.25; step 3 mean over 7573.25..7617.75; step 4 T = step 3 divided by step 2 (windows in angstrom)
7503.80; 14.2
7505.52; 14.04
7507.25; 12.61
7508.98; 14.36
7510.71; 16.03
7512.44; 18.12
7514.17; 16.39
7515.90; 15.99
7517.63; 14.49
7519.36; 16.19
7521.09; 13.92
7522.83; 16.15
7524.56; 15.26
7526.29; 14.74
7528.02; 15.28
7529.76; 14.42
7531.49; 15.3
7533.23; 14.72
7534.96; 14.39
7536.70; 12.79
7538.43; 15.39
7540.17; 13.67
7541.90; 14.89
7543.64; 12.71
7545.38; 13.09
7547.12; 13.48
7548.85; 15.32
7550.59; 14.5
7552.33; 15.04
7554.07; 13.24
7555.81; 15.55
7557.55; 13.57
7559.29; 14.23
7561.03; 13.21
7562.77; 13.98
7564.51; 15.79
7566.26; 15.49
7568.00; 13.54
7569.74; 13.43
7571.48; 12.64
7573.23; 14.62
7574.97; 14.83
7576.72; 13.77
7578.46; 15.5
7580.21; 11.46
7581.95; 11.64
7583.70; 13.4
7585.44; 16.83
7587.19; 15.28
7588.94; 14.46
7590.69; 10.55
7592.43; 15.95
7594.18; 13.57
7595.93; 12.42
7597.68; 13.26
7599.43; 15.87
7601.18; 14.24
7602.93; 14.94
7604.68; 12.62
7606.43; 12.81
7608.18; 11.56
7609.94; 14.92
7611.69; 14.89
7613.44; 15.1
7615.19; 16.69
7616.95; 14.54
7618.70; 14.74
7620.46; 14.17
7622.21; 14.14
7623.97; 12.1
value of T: 1.0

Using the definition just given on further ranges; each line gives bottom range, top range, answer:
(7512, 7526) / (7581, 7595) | 0.91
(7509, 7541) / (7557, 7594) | 0.94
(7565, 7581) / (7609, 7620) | 1.09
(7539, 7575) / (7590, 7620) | 1.01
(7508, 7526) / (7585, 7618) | 0.93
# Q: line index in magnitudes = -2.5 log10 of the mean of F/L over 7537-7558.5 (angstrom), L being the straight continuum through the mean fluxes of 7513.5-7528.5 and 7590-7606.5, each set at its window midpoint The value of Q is 0.05 mag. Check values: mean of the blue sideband 15.4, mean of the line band 14.2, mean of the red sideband 13.7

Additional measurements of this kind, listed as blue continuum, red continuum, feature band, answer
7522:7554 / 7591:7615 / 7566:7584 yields 0.05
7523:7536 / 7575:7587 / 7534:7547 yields 0.07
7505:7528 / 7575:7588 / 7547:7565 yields 0.01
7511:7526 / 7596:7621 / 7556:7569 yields 0.05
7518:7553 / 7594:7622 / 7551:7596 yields 0.02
